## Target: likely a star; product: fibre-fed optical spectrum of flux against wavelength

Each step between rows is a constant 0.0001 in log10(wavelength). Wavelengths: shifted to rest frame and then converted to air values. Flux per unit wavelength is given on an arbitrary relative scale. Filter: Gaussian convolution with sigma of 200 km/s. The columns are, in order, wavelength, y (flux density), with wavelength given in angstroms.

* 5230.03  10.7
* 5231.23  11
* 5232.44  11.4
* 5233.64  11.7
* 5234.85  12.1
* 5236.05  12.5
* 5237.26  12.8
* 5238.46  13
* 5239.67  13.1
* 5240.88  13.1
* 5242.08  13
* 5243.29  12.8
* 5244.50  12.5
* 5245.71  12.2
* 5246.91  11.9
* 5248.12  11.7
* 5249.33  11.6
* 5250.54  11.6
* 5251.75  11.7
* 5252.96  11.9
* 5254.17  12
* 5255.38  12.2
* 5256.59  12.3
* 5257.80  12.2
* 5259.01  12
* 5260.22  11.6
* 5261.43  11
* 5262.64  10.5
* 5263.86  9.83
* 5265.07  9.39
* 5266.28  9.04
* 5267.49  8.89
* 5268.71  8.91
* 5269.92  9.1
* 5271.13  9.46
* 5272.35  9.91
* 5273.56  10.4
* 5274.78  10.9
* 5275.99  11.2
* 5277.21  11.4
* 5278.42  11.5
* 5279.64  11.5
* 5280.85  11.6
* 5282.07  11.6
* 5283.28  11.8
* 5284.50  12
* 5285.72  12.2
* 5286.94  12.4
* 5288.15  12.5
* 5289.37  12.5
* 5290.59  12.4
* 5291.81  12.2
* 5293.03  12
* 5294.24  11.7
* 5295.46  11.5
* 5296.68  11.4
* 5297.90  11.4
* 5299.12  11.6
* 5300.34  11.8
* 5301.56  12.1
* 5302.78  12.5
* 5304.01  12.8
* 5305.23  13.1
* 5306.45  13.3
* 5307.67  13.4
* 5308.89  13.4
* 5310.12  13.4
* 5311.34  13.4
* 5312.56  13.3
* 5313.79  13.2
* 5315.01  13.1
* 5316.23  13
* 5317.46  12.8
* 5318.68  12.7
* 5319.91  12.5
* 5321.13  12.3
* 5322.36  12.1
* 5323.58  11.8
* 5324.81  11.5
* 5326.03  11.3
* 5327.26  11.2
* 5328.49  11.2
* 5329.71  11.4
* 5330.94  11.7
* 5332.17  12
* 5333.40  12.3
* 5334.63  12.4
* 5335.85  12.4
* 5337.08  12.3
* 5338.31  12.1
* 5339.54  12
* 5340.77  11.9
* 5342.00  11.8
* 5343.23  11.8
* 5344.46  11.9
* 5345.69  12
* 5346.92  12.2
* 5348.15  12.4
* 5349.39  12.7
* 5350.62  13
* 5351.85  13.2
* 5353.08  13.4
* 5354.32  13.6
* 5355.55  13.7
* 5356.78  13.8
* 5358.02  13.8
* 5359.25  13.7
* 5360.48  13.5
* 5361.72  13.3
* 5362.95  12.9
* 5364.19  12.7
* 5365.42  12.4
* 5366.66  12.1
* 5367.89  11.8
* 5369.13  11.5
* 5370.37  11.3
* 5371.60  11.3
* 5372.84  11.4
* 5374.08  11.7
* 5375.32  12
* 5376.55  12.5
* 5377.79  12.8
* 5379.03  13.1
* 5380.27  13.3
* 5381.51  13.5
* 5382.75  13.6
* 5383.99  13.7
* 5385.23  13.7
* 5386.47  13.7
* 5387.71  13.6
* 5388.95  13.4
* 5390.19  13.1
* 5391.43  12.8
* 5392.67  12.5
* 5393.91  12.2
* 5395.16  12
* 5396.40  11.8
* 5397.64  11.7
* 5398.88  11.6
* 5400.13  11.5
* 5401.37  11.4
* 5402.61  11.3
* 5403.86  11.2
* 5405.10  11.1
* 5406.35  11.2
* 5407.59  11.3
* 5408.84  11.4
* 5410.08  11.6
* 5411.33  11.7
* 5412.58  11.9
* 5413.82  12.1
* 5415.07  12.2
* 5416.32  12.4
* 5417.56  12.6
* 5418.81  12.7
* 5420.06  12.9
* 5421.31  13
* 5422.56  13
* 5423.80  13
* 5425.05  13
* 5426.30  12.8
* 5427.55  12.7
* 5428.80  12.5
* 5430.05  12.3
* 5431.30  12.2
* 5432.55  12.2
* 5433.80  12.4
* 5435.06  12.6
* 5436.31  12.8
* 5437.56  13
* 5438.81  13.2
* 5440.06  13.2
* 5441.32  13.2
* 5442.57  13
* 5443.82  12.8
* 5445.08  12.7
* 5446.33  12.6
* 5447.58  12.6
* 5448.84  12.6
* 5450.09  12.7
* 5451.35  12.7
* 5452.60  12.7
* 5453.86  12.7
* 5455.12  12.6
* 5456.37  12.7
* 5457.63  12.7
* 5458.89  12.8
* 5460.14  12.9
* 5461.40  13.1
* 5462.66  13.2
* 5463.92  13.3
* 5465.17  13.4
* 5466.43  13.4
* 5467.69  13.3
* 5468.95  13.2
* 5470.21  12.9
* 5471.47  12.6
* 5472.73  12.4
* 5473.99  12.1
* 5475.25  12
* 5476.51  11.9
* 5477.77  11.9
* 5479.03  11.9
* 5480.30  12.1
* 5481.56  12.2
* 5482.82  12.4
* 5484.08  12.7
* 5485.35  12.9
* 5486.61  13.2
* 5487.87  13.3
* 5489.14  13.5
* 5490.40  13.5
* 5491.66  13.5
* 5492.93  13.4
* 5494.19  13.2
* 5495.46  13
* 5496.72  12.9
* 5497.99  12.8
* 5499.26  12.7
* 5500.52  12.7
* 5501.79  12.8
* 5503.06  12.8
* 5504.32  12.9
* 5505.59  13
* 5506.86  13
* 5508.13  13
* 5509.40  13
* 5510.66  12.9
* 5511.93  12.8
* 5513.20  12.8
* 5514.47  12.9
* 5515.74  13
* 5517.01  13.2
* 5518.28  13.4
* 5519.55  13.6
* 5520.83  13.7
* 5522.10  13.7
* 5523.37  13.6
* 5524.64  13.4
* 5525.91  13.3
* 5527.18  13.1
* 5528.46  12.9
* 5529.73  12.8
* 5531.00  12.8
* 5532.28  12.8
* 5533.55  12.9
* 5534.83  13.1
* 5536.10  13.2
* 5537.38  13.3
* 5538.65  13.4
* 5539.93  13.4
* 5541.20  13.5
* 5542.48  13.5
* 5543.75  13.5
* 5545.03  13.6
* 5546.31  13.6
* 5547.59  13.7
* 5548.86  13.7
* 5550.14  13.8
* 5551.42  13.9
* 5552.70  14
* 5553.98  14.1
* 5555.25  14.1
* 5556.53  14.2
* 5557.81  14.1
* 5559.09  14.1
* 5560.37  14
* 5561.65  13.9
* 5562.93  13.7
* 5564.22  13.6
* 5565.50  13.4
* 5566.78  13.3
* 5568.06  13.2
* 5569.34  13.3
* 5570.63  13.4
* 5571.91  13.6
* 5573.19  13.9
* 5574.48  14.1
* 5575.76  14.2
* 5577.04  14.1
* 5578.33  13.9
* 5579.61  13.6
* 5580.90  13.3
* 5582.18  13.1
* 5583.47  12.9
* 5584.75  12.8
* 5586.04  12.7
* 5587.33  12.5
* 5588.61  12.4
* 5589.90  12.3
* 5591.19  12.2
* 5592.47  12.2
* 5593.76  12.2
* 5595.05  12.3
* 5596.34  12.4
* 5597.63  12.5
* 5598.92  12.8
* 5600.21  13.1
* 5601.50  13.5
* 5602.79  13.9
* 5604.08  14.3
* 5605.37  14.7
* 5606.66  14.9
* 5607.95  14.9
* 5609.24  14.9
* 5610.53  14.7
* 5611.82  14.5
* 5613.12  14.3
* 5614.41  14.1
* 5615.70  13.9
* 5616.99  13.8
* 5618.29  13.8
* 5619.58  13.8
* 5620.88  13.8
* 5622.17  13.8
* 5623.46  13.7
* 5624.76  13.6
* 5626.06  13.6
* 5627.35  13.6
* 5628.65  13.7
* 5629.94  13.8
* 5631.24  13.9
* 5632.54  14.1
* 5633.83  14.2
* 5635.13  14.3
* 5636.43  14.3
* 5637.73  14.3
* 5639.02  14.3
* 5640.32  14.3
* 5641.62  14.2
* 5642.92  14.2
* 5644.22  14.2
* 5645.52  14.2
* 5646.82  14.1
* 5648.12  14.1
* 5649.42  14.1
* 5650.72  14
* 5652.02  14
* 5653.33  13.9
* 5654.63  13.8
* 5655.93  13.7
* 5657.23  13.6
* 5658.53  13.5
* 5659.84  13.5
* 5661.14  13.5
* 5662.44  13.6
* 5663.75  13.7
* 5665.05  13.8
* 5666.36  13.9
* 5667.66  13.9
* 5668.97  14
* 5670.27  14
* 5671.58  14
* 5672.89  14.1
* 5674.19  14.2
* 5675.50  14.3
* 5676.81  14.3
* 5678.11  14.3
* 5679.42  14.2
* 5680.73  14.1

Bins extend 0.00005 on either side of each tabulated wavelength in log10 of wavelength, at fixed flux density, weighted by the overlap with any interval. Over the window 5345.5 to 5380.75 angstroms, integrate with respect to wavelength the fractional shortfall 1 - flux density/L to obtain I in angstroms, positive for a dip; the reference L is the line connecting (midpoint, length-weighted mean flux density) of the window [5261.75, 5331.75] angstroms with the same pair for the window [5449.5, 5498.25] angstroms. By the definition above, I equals -1.6 angstroms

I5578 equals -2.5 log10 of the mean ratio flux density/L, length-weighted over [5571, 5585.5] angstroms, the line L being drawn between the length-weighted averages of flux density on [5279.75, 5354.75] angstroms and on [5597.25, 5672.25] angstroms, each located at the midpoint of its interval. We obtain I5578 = 0.01 mag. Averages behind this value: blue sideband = 12.3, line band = 13.6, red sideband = 14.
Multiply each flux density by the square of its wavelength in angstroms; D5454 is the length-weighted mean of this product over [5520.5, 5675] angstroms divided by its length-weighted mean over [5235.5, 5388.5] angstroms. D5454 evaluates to 1.25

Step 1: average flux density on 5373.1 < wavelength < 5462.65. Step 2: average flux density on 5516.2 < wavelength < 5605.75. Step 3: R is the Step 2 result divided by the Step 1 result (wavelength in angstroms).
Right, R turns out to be 1.07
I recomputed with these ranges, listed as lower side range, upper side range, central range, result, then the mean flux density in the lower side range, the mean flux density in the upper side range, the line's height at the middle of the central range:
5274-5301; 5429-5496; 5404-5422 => 0.7 angstroms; 11.8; 12.8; 12.5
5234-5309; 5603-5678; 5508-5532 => 0.2 angstroms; 11.7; 14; 13.3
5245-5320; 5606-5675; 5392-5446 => 1.4 angstroms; 11.7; 14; 12.6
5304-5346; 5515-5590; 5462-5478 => 0.4 angstroms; 12.4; 13.5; 13.1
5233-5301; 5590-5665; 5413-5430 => -0.2 angstroms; 11.6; 13.8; 12.5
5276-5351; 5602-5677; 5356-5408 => 0.5 angstroms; 12.2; 14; 12.6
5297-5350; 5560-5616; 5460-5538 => 0.8 angstroms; 12.3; 13.5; 13.1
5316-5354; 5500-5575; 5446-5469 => 0.0 angstroms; 12.2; 13.4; 12.9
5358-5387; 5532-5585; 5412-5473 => 1.3 angstroms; 12.7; 13.6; 13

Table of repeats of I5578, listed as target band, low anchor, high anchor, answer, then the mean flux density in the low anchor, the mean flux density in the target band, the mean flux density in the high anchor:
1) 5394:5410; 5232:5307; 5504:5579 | 0.094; 11.6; 11.5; 13.5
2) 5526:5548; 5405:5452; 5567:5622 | -0.007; 12.5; 13.2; 13.5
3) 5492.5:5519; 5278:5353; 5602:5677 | 0.028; 12.2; 13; 14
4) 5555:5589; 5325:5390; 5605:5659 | 0.016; 12.5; 13.5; 14.1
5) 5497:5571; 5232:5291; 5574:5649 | -0.010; 11.5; 13.3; 13.7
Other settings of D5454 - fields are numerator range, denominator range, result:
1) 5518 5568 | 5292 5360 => 1.18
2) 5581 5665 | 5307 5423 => 1.21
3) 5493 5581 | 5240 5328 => 1.24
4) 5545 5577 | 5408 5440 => 1.16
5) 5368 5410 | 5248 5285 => 1.17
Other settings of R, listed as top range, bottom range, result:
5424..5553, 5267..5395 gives 1.06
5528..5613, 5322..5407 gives 1.09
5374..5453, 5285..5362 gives 1.00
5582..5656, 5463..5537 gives 1.06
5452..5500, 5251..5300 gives 1.14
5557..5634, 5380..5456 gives 1.09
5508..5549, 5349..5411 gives 1.06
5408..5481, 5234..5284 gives 1.11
